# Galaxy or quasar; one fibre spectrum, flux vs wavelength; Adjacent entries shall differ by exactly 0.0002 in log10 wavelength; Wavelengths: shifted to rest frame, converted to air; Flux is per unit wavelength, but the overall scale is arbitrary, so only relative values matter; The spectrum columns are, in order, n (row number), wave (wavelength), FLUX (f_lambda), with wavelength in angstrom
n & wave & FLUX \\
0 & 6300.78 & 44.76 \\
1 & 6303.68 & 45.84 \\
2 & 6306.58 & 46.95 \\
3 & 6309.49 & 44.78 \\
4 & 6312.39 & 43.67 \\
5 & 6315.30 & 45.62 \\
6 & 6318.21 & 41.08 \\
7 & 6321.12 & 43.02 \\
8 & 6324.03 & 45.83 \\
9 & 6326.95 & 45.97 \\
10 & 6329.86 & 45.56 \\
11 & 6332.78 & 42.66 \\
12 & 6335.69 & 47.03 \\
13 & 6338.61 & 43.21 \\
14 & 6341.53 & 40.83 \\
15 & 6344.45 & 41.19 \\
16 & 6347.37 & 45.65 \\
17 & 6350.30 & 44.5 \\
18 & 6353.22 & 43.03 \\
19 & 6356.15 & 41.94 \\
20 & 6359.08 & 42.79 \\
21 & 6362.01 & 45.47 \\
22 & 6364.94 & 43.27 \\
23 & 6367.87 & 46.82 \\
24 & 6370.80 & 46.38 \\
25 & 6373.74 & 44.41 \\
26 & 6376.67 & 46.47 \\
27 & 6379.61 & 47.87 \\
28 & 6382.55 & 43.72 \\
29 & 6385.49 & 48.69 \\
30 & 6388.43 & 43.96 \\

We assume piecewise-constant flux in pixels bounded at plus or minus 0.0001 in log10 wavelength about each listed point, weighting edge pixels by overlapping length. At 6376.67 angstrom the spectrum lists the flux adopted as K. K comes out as 46.47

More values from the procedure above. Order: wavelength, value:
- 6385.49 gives 48.69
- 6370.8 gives 46.38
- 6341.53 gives 40.83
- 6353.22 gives 43.03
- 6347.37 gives 45.65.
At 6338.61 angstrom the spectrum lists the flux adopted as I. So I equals 43.21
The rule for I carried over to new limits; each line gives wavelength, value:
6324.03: 45.83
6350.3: 44.5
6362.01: 45.47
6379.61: 47.87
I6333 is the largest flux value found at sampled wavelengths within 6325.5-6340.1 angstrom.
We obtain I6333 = 47.03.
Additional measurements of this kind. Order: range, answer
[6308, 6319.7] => 45.62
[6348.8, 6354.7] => 44.5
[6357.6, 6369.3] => 46.82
